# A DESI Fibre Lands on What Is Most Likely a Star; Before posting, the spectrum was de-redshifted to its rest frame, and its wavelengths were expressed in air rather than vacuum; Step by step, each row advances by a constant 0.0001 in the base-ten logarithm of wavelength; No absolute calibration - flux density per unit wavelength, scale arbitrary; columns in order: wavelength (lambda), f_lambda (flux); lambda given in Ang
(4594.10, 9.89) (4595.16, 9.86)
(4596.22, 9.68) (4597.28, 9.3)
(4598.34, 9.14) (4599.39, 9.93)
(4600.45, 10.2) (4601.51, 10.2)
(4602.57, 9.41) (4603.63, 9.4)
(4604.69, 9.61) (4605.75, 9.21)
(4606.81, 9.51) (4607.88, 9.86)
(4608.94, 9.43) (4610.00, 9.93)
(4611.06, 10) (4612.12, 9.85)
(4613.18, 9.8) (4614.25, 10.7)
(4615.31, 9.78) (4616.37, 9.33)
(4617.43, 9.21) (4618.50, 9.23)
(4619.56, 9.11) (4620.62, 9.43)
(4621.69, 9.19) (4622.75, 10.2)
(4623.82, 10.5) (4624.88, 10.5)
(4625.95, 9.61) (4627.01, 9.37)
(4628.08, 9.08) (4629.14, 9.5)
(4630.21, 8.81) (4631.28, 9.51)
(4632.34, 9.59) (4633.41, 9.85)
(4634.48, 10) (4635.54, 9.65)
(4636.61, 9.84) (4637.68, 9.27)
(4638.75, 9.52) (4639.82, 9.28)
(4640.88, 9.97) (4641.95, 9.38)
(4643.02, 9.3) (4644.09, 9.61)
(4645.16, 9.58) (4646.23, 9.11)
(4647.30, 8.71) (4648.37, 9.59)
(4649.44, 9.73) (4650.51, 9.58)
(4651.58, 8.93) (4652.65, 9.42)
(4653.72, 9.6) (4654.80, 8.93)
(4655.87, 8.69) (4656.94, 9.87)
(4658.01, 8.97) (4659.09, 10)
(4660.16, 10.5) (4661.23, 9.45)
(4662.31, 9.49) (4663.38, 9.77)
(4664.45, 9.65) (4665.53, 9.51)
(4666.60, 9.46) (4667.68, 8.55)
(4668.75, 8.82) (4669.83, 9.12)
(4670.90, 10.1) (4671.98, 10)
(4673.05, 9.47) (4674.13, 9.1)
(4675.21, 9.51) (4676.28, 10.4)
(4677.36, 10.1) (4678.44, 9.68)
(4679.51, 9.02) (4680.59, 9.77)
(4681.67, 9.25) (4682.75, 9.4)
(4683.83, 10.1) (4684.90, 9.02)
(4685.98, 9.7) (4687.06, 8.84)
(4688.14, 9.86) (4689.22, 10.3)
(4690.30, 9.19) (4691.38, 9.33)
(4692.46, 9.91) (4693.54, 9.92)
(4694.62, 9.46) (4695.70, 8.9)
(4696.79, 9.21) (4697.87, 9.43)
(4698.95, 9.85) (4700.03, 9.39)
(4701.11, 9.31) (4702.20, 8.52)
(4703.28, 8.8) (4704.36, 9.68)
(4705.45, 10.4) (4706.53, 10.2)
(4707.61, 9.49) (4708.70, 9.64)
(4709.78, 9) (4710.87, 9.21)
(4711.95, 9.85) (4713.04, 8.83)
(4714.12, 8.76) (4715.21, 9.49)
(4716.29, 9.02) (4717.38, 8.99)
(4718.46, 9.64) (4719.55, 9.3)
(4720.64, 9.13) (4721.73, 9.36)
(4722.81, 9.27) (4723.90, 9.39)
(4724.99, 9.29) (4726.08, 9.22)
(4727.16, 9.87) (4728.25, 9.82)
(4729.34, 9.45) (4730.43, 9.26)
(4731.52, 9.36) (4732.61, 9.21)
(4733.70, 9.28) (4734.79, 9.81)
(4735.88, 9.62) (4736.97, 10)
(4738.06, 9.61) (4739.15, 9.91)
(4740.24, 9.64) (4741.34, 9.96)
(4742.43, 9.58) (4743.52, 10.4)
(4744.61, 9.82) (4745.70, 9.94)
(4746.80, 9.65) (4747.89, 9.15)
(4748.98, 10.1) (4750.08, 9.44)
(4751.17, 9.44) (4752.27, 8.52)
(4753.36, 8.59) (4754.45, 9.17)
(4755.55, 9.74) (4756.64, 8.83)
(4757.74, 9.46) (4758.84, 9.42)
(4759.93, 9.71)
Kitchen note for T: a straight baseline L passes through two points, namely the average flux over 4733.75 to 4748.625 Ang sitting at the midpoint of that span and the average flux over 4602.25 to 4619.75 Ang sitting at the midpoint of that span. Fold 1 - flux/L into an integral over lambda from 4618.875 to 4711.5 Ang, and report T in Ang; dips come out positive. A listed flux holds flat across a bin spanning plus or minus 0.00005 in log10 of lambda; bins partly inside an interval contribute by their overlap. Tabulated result 1.7 Ang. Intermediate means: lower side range 9.62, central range 9.51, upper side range 9.77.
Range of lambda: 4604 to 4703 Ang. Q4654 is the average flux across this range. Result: 9.53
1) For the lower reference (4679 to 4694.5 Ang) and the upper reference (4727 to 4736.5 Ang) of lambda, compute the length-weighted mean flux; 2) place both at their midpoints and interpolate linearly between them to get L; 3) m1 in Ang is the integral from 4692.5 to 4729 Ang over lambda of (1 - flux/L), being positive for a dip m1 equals 0.5 Ang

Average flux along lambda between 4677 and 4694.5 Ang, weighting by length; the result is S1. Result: 9.58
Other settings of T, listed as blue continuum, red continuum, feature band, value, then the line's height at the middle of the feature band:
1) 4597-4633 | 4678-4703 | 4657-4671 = 0.0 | 9.51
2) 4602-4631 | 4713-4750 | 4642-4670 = 0.6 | 9.58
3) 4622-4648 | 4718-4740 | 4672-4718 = 0.3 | 9.52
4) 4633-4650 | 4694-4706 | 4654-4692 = -0.3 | 9.44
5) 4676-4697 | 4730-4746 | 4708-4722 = 0.6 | 9.63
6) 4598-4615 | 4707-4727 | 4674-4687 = -0.2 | 9.45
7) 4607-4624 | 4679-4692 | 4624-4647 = 0.2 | 9.64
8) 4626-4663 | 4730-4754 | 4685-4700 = 0.0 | 9.51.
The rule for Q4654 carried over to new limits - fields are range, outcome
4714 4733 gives 9.34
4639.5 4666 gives 9.47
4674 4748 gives 9.51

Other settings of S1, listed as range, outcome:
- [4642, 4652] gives 9.35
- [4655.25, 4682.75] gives 9.53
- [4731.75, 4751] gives 9.7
